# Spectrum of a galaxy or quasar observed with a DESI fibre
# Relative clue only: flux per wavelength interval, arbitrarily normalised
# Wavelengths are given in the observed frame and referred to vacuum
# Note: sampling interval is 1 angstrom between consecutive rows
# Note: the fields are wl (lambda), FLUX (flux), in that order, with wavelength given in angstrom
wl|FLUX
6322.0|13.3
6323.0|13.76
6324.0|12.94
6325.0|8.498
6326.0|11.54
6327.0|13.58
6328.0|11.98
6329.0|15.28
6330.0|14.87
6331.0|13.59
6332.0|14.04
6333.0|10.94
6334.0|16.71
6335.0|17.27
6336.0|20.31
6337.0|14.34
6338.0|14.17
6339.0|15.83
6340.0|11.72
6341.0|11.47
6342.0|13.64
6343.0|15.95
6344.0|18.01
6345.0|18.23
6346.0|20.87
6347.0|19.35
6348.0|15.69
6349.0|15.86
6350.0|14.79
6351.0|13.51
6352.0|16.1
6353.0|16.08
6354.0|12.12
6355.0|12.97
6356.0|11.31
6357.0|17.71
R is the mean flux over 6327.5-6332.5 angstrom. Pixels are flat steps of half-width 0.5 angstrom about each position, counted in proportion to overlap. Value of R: 14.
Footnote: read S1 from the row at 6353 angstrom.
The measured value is 16.08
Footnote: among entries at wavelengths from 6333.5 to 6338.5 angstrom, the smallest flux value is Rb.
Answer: 14.17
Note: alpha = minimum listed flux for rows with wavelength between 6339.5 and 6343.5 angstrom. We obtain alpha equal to 11.47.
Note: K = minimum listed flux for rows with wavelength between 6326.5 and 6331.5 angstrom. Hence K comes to 11.98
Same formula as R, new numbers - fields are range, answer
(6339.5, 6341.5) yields 11.6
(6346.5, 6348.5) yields 17.5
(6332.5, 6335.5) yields 15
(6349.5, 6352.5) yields 14.8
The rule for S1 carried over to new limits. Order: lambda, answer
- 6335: 17.27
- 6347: 19.35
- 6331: 13.59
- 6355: 12.97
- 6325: 8.498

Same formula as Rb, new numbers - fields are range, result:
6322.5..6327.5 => 8.498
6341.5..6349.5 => 13.64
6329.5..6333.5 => 10.94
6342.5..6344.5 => 15.95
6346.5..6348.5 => 15.69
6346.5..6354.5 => 12.12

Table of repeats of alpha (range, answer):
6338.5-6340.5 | 11.72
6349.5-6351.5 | 13.51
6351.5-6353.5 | 16.08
